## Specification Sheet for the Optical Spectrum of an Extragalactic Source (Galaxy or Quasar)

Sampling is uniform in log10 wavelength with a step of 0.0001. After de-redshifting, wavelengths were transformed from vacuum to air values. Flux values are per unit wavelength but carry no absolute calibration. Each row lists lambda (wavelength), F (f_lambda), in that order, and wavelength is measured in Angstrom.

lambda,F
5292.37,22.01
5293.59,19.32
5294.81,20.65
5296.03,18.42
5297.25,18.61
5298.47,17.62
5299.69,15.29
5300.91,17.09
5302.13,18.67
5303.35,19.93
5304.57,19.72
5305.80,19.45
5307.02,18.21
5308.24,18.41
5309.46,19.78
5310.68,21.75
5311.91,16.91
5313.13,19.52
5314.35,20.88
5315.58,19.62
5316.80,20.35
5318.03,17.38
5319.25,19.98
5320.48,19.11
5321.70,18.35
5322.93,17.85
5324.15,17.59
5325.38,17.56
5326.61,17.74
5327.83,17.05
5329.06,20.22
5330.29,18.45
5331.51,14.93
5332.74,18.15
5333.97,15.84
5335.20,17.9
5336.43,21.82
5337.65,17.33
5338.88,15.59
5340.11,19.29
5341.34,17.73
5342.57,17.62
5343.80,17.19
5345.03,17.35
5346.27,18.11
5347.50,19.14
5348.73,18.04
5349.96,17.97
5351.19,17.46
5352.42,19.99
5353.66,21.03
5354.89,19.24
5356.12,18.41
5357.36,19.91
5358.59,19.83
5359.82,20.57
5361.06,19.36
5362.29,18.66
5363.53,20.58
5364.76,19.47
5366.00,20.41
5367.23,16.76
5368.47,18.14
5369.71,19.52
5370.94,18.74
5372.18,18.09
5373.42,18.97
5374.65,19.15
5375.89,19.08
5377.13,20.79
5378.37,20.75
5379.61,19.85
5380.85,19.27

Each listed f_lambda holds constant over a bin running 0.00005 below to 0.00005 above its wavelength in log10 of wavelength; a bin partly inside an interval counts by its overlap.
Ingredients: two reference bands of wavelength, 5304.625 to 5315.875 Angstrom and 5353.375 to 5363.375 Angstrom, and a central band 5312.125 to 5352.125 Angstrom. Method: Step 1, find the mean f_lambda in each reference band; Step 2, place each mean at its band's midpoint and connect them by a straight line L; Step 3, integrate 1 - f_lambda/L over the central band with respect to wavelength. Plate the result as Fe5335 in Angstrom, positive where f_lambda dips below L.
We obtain 2.62 Angstrom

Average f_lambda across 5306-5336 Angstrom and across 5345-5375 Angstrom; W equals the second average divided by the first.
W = 1.0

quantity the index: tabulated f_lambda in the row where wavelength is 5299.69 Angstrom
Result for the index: 15.29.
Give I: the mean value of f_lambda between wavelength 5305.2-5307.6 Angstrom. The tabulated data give 18.8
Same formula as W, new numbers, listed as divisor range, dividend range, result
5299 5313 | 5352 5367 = 1.05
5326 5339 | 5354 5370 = 1.08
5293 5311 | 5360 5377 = 1.01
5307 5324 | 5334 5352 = 0.94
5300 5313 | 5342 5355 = 0.97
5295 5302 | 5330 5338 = 1.01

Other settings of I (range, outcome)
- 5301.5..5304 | 19.3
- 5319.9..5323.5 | 18.4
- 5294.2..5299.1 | 18.8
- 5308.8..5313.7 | 19.5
